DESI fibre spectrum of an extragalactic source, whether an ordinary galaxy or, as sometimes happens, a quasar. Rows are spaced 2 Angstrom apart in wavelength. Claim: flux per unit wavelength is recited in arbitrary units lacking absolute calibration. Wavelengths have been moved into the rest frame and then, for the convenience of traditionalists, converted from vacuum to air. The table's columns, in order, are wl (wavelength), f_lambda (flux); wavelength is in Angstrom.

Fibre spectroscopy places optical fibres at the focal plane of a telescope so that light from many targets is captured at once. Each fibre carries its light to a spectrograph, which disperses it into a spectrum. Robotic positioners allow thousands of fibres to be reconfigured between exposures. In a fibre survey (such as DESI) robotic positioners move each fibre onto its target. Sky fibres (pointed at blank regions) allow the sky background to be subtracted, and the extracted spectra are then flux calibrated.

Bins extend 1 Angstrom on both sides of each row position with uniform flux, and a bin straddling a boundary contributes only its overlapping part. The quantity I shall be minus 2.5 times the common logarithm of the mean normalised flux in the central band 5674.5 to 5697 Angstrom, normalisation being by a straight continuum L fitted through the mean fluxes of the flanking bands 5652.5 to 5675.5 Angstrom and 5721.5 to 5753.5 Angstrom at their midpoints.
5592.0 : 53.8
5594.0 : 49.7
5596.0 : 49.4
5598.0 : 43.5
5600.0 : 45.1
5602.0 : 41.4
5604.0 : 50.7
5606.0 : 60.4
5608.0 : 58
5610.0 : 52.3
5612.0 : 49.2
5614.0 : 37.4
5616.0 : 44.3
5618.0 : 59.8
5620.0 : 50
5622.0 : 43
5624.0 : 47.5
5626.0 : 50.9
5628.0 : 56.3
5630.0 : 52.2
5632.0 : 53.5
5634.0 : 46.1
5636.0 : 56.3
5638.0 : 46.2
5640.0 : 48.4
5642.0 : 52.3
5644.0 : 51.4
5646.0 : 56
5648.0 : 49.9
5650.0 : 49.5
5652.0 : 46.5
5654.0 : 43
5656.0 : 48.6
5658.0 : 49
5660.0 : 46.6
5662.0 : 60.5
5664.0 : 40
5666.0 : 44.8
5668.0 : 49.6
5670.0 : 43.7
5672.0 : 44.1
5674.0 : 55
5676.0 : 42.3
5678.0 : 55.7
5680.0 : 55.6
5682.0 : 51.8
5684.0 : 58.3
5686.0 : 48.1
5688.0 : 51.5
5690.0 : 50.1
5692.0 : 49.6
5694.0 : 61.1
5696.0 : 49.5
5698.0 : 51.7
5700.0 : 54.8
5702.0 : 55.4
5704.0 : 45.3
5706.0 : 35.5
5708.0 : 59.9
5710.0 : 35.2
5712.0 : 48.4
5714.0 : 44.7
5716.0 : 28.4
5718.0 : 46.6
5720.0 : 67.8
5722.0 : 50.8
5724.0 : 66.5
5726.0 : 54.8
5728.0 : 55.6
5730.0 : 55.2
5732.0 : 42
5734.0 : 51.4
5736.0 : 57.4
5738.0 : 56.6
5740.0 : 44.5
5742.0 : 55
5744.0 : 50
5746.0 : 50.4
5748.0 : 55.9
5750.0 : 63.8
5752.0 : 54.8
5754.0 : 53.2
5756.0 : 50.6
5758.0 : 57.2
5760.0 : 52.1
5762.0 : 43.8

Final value -0.06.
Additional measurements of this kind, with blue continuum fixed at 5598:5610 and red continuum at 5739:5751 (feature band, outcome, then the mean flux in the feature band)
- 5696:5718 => 0.141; 46.1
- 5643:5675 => 0.065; 48.6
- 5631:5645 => 0.013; 50.6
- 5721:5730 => -0.076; 56.7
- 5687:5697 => -0.002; 52.4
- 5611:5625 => 0.078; 47.3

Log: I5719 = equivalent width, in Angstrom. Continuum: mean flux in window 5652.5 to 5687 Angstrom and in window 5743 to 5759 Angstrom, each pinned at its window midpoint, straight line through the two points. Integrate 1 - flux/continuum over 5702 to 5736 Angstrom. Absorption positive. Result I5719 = 1.8 Angstrom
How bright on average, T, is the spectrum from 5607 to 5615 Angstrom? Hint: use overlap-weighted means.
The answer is 49.2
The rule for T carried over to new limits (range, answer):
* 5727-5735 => 51.1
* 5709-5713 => 41.8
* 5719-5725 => 61.7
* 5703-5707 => 40.4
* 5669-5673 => 43.9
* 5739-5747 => 50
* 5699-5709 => 50.2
